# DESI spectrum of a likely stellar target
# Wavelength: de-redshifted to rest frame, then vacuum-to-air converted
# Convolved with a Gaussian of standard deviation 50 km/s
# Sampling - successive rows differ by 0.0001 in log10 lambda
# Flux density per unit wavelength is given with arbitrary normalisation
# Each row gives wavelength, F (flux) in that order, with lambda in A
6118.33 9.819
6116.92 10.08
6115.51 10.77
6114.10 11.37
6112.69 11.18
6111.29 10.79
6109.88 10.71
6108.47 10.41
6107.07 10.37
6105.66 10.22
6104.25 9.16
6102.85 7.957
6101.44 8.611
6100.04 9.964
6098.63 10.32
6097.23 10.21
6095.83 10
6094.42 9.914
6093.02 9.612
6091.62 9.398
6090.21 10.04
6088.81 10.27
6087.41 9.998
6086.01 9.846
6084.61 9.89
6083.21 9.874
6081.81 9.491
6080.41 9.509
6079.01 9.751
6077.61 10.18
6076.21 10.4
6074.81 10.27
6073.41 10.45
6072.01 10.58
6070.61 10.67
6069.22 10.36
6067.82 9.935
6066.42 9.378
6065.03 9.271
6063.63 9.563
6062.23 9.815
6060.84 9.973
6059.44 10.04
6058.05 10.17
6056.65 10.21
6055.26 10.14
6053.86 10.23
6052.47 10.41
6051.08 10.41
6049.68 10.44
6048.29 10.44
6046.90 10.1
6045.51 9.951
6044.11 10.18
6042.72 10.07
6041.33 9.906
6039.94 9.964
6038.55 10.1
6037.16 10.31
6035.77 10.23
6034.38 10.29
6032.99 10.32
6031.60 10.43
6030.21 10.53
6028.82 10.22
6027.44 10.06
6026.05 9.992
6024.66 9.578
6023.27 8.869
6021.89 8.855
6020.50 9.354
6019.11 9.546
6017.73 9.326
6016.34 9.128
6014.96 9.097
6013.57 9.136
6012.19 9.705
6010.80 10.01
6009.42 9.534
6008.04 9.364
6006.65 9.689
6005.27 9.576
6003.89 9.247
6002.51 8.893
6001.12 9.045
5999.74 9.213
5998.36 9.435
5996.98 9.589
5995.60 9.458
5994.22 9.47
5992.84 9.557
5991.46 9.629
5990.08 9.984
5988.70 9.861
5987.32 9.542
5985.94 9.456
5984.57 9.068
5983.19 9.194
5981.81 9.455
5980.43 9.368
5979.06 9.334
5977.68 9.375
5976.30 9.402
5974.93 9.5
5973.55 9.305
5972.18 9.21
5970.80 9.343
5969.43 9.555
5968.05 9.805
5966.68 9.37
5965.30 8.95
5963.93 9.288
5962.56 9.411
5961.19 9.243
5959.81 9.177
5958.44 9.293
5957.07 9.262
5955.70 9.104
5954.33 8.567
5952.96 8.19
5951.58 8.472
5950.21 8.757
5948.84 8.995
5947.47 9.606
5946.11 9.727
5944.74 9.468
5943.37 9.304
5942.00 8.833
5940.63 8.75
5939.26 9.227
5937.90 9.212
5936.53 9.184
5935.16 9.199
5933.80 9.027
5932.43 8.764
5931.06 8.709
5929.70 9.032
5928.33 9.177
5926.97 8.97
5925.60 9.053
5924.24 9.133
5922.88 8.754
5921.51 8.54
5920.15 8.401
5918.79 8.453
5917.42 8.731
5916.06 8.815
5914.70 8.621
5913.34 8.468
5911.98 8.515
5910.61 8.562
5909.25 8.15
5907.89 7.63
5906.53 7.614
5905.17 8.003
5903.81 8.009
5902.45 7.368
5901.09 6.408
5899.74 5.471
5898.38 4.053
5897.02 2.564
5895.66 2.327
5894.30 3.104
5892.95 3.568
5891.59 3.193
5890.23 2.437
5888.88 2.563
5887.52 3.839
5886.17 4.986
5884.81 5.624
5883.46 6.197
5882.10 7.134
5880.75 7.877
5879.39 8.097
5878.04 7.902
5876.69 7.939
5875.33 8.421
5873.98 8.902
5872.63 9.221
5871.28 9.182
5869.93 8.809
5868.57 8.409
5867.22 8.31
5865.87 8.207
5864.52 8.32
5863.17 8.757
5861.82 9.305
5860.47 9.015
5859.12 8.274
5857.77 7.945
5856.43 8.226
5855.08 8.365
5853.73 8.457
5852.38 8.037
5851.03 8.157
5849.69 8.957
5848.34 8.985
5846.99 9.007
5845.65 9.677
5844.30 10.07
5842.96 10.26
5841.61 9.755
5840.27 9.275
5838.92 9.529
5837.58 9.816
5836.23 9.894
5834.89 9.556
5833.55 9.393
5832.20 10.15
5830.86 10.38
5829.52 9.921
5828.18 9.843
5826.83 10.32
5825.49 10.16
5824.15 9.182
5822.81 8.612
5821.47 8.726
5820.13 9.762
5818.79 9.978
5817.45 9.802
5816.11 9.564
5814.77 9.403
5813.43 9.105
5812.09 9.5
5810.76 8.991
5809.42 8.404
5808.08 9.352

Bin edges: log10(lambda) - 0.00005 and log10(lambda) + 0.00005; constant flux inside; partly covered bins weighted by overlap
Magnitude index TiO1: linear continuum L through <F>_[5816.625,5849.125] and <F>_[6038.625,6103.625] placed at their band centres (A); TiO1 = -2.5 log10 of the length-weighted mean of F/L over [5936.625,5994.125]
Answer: 0.06 mag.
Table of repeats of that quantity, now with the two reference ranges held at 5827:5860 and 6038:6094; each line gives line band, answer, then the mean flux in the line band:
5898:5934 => 0.163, 8.19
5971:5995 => 0.033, 9.45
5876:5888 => 0.372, 6.67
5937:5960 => 0.066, 9.06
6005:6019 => 0.043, 9.46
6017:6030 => 0.035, 9.57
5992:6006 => 0.050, 9.36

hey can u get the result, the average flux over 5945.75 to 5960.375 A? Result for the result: 9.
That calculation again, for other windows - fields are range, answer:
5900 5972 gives 8.8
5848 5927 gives 7.36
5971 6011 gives 9.43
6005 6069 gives 9.87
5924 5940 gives 9.06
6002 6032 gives 9.55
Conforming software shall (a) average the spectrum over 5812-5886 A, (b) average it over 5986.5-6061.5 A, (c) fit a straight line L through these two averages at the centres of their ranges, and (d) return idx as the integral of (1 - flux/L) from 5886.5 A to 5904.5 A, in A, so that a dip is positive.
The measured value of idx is 9.7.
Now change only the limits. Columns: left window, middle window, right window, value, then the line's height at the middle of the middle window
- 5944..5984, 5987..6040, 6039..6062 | 0.66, 9.76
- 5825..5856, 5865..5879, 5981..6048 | 1.44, 9.5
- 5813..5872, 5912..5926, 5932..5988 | 0.79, 9.2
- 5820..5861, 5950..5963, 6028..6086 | 1.04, 9.72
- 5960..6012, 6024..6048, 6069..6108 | -1.19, 9.66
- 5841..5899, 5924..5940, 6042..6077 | -1.66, 8.2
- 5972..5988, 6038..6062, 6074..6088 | -0.99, 9.75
